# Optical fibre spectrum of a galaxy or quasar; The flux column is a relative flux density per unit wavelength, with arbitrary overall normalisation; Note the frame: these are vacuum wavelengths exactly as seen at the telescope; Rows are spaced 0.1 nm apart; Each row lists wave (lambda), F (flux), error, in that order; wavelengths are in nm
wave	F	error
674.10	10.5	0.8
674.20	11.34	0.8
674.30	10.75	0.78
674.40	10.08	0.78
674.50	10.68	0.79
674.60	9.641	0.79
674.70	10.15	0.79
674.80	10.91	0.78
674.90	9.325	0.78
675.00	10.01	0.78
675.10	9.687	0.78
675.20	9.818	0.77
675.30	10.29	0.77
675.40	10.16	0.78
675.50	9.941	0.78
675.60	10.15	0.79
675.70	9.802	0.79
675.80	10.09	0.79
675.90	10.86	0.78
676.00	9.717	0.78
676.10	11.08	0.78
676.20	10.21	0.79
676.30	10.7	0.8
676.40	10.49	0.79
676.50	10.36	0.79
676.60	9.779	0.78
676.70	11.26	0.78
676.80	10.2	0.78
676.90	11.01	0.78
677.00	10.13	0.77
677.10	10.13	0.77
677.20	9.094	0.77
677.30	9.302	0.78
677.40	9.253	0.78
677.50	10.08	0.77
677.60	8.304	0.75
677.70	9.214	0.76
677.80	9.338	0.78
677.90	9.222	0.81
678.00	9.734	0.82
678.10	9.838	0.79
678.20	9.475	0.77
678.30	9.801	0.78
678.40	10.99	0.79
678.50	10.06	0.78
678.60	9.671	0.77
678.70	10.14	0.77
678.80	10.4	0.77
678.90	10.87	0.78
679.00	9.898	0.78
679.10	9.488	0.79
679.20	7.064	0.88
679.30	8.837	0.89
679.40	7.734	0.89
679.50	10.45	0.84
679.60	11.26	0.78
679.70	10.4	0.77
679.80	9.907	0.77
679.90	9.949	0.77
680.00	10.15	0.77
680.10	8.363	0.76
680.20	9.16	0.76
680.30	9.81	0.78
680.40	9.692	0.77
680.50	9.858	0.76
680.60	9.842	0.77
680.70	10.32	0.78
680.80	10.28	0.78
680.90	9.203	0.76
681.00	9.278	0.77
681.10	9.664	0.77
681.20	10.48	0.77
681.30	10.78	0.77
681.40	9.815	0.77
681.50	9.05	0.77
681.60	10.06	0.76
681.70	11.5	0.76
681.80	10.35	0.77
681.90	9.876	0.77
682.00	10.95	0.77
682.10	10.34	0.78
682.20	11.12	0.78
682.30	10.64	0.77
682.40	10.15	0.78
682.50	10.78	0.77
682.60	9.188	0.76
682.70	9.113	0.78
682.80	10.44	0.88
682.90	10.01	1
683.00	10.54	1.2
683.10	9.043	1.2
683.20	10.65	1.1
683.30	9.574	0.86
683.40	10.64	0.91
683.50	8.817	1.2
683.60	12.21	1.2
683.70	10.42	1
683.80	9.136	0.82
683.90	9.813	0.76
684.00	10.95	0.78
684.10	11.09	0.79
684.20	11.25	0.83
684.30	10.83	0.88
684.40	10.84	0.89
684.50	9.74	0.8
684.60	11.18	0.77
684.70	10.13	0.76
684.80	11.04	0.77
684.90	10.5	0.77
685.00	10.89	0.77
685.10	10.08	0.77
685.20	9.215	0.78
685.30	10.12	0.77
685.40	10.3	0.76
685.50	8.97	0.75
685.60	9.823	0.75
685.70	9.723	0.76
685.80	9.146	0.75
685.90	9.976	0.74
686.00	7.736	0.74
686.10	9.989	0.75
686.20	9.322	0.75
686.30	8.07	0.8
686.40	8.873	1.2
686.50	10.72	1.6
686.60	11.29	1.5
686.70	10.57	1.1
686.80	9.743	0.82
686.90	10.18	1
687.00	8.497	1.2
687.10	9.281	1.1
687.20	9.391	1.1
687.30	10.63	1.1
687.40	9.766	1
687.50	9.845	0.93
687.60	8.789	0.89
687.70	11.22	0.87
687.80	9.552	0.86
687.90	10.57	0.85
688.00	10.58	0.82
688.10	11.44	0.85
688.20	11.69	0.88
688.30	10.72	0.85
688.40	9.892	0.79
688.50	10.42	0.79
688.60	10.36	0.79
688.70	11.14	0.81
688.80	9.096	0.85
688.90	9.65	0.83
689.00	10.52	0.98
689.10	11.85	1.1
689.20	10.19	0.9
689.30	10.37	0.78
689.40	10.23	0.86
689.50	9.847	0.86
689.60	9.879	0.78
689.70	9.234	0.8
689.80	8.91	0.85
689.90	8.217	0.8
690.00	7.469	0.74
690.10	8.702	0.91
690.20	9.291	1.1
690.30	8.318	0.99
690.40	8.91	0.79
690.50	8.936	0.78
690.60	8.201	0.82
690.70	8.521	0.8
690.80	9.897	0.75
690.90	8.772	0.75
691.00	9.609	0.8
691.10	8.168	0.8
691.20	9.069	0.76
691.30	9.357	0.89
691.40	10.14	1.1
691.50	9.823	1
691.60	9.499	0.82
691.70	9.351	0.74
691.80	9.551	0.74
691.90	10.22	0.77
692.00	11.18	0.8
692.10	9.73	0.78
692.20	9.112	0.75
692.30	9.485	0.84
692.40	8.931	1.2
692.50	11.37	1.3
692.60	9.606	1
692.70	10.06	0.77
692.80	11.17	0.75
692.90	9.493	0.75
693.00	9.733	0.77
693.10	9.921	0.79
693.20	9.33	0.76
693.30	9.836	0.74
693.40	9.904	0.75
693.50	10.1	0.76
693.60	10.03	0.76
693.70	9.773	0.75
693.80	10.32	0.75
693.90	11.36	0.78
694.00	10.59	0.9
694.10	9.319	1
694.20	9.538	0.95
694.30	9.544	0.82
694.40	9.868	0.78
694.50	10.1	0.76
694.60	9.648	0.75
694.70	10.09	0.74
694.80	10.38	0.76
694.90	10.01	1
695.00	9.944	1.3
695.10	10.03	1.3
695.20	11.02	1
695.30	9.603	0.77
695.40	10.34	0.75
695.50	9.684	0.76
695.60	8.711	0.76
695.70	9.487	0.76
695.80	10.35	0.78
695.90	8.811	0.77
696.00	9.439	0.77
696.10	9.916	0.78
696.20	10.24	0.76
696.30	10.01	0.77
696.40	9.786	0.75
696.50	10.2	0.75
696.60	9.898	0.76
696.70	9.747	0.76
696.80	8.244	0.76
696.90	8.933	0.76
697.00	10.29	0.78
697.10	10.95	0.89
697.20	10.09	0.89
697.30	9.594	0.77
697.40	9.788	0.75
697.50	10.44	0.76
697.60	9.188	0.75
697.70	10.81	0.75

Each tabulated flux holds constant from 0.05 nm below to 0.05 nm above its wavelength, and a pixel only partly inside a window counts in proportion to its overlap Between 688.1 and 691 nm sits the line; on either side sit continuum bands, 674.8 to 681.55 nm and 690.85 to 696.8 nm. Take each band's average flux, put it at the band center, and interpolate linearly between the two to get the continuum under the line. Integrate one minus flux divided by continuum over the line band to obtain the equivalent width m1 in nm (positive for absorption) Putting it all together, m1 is 0.06 nm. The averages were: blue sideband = 9.87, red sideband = 9.82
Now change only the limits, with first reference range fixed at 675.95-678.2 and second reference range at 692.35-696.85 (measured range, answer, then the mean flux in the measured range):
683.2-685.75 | -0.10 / 10.3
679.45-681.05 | 0.01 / 9.87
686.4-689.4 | -0.10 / 10.3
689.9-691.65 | 0.17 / 8.96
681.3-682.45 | -0.05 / 10.4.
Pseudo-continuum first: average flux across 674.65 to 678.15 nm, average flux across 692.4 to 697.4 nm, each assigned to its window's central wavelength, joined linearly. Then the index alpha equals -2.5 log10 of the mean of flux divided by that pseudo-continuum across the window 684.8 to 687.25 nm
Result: 0.026 mag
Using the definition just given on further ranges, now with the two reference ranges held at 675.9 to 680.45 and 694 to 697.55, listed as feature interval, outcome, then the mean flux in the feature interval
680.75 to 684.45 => -0.04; 10.2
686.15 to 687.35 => 0.01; 9.71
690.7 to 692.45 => 0.04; 9.49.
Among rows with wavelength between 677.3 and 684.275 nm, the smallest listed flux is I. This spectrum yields 7.064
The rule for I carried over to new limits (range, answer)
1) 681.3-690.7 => 7.469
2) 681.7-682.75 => 9.113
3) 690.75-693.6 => 8.168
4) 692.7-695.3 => 9.319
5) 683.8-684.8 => 9.74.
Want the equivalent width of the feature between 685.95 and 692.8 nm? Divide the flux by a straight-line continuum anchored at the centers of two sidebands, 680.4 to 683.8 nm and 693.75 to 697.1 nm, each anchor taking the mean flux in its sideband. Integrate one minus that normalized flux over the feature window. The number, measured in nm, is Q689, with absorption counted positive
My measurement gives 0.194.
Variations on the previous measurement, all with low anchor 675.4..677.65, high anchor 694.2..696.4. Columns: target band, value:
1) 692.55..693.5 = -0.002 nm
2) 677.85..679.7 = 0.060 nm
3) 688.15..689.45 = -0.070 nm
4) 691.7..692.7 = 0.001 nm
